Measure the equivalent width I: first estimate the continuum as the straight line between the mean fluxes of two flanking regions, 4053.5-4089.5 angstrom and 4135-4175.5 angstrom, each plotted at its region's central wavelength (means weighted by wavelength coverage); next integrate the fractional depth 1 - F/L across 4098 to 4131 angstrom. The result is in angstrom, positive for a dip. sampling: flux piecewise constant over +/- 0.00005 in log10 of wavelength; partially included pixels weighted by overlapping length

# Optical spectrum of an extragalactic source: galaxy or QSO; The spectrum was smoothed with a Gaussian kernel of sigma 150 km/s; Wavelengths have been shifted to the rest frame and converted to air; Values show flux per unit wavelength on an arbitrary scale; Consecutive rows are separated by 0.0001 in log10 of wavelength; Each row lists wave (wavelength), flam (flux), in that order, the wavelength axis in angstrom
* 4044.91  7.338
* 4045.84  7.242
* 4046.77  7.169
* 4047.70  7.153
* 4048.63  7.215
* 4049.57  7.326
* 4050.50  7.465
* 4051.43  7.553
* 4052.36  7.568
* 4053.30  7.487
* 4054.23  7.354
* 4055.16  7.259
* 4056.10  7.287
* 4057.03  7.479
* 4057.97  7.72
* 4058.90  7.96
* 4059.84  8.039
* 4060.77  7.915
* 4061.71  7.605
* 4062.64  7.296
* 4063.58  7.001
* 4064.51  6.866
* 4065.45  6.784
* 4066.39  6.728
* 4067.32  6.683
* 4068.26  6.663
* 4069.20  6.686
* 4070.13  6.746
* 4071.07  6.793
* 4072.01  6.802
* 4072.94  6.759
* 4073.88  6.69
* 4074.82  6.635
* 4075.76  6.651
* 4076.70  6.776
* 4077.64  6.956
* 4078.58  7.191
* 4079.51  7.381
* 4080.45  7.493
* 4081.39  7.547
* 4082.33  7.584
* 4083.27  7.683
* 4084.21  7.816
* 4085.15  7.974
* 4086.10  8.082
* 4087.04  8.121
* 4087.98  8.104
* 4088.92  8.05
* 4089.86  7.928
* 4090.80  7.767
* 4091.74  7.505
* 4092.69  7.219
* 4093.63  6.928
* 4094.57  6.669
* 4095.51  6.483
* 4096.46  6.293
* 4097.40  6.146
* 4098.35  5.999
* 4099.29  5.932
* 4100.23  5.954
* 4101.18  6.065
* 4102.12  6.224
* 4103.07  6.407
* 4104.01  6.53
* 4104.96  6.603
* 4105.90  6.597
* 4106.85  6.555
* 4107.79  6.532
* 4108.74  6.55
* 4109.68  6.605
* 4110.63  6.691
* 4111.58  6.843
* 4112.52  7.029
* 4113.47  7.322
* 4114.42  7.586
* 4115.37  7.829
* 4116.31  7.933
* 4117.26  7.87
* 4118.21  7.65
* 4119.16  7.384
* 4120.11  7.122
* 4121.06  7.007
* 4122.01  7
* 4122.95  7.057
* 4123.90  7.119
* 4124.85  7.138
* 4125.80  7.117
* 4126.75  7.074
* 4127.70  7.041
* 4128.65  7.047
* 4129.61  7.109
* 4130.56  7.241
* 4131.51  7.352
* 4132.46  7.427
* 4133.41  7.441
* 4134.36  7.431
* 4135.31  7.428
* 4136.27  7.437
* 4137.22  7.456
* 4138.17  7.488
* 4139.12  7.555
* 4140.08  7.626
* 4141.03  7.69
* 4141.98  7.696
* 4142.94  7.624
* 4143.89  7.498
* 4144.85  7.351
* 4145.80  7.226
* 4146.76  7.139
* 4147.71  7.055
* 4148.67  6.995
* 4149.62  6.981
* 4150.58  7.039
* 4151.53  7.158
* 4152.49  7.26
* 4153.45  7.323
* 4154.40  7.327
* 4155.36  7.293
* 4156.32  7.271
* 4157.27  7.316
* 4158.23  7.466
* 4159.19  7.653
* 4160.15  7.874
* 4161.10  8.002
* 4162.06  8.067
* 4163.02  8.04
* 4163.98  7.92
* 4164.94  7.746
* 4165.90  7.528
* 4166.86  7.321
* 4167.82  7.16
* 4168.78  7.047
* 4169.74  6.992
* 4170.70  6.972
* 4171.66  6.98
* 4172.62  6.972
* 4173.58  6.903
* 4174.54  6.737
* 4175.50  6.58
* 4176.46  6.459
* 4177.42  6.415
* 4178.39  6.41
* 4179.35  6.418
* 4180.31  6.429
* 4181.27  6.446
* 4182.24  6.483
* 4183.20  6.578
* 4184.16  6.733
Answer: 1.89 angstrom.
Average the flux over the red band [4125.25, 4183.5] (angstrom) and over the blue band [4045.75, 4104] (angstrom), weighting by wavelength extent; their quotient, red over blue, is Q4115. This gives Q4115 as 1.01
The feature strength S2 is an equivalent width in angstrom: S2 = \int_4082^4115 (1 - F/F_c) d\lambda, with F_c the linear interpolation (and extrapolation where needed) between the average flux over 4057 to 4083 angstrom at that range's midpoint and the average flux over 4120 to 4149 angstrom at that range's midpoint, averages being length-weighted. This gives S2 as 1.0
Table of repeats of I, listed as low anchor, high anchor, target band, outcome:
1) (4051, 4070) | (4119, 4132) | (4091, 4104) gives 1.3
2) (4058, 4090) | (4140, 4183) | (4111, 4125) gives -0.2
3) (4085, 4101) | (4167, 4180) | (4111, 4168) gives -3.9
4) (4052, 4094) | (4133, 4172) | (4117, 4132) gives 0.4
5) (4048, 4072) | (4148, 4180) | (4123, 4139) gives -0.1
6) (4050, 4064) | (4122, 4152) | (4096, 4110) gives 2.0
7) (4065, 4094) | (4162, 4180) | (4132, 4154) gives -0.8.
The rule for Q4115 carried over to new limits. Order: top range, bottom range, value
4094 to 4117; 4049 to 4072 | 0.92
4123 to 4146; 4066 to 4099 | 1.03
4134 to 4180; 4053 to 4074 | 1.02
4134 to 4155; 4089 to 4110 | 1.11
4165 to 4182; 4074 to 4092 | 0.91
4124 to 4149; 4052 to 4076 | 1.03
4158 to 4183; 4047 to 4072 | 0.98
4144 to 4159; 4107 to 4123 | 1.01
